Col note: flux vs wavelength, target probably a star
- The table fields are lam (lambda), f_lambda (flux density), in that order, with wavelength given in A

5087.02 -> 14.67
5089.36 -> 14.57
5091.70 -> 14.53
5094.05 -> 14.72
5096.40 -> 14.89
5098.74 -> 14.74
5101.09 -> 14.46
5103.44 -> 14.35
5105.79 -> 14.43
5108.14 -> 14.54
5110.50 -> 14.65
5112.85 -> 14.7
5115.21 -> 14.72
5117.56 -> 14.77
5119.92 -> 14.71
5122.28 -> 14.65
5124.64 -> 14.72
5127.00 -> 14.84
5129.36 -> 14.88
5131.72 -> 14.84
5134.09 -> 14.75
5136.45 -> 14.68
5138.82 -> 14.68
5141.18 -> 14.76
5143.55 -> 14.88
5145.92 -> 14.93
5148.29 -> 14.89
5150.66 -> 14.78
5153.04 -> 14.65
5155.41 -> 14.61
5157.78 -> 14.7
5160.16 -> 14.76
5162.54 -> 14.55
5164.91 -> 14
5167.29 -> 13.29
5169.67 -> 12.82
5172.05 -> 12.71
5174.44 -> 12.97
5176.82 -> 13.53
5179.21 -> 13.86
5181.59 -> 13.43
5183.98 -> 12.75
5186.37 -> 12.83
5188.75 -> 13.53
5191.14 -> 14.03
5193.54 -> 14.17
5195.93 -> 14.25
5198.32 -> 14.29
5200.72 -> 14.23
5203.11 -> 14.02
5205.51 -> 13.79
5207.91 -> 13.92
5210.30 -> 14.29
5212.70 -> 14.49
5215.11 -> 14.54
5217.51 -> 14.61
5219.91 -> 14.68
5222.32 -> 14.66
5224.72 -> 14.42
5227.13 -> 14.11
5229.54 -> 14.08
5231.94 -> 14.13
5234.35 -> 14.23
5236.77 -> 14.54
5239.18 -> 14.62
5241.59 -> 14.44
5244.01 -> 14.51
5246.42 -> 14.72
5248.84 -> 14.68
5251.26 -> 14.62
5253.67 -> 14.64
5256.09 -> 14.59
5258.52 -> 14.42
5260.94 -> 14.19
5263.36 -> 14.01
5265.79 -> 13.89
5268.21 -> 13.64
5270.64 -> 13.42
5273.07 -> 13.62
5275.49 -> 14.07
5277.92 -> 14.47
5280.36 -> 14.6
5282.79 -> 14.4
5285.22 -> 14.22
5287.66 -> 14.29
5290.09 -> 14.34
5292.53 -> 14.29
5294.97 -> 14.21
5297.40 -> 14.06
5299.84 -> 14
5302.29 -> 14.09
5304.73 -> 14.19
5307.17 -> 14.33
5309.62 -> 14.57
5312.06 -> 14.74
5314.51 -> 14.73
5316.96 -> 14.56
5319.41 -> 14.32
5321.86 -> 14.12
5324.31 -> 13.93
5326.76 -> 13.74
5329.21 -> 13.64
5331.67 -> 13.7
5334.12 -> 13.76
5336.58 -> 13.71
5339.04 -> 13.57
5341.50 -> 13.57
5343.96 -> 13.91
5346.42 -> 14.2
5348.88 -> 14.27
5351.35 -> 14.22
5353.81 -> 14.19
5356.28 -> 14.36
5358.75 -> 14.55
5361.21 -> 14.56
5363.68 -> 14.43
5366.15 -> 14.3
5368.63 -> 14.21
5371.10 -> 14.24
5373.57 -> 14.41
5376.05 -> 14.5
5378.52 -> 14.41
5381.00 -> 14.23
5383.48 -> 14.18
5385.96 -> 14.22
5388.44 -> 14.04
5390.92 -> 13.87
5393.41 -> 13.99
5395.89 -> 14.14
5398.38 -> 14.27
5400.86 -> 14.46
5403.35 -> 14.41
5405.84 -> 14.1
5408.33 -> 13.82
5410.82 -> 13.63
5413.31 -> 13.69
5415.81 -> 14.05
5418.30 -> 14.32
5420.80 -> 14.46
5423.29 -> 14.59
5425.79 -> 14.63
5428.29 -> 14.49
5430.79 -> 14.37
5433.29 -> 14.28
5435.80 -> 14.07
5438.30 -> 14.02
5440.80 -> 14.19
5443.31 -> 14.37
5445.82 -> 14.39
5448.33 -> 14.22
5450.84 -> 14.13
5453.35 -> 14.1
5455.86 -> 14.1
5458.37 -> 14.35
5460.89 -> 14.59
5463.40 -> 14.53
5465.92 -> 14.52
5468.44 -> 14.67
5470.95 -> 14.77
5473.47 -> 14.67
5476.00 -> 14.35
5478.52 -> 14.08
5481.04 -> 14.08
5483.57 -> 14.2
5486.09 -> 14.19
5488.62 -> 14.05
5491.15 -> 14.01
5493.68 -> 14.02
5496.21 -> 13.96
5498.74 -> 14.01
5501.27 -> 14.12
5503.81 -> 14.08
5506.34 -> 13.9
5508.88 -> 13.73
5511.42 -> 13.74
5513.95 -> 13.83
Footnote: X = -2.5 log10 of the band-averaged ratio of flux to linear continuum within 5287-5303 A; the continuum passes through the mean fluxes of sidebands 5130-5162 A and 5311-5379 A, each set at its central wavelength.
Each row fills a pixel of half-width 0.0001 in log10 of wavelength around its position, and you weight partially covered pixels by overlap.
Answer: 0.01 mag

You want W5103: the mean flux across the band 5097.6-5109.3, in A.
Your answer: 14.5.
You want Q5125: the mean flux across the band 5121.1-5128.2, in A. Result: 14.7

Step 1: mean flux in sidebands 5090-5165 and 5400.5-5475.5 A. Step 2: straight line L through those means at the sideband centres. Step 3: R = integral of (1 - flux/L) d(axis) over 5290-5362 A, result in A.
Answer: 1.5 A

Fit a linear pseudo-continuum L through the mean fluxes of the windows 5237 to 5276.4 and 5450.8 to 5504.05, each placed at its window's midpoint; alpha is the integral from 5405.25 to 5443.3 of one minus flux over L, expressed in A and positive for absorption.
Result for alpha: 0.2 A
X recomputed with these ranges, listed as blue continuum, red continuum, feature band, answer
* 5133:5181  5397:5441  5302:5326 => -0.01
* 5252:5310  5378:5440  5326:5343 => 0.04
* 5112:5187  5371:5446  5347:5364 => -0.01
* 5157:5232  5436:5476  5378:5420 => 0.01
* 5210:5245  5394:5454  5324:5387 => 0.01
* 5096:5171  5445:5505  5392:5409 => 0.01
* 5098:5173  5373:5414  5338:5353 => 0.02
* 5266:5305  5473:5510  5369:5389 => -0.01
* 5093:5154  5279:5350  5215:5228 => -0.01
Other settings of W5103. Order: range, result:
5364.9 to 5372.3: 14.2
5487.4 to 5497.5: 14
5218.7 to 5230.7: 14.4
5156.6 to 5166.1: 14.5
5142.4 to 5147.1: 14.9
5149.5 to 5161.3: 14.7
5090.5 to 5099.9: 14.7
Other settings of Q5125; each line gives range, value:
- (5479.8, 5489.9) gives 14.1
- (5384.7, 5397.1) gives 14.1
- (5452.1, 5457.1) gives 14.1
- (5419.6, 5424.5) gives 14.5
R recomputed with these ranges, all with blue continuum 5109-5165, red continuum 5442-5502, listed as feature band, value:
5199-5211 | 0.5 A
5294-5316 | 0.3 A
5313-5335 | 0.6 A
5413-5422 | 0.1 A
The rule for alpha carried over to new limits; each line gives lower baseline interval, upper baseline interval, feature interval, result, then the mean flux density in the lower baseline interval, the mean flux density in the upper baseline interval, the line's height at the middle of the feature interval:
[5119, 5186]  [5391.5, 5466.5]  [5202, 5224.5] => -0.15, 14.2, 14.2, 14.2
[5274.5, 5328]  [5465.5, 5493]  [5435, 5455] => 0.17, 14.3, 14.3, 14.3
